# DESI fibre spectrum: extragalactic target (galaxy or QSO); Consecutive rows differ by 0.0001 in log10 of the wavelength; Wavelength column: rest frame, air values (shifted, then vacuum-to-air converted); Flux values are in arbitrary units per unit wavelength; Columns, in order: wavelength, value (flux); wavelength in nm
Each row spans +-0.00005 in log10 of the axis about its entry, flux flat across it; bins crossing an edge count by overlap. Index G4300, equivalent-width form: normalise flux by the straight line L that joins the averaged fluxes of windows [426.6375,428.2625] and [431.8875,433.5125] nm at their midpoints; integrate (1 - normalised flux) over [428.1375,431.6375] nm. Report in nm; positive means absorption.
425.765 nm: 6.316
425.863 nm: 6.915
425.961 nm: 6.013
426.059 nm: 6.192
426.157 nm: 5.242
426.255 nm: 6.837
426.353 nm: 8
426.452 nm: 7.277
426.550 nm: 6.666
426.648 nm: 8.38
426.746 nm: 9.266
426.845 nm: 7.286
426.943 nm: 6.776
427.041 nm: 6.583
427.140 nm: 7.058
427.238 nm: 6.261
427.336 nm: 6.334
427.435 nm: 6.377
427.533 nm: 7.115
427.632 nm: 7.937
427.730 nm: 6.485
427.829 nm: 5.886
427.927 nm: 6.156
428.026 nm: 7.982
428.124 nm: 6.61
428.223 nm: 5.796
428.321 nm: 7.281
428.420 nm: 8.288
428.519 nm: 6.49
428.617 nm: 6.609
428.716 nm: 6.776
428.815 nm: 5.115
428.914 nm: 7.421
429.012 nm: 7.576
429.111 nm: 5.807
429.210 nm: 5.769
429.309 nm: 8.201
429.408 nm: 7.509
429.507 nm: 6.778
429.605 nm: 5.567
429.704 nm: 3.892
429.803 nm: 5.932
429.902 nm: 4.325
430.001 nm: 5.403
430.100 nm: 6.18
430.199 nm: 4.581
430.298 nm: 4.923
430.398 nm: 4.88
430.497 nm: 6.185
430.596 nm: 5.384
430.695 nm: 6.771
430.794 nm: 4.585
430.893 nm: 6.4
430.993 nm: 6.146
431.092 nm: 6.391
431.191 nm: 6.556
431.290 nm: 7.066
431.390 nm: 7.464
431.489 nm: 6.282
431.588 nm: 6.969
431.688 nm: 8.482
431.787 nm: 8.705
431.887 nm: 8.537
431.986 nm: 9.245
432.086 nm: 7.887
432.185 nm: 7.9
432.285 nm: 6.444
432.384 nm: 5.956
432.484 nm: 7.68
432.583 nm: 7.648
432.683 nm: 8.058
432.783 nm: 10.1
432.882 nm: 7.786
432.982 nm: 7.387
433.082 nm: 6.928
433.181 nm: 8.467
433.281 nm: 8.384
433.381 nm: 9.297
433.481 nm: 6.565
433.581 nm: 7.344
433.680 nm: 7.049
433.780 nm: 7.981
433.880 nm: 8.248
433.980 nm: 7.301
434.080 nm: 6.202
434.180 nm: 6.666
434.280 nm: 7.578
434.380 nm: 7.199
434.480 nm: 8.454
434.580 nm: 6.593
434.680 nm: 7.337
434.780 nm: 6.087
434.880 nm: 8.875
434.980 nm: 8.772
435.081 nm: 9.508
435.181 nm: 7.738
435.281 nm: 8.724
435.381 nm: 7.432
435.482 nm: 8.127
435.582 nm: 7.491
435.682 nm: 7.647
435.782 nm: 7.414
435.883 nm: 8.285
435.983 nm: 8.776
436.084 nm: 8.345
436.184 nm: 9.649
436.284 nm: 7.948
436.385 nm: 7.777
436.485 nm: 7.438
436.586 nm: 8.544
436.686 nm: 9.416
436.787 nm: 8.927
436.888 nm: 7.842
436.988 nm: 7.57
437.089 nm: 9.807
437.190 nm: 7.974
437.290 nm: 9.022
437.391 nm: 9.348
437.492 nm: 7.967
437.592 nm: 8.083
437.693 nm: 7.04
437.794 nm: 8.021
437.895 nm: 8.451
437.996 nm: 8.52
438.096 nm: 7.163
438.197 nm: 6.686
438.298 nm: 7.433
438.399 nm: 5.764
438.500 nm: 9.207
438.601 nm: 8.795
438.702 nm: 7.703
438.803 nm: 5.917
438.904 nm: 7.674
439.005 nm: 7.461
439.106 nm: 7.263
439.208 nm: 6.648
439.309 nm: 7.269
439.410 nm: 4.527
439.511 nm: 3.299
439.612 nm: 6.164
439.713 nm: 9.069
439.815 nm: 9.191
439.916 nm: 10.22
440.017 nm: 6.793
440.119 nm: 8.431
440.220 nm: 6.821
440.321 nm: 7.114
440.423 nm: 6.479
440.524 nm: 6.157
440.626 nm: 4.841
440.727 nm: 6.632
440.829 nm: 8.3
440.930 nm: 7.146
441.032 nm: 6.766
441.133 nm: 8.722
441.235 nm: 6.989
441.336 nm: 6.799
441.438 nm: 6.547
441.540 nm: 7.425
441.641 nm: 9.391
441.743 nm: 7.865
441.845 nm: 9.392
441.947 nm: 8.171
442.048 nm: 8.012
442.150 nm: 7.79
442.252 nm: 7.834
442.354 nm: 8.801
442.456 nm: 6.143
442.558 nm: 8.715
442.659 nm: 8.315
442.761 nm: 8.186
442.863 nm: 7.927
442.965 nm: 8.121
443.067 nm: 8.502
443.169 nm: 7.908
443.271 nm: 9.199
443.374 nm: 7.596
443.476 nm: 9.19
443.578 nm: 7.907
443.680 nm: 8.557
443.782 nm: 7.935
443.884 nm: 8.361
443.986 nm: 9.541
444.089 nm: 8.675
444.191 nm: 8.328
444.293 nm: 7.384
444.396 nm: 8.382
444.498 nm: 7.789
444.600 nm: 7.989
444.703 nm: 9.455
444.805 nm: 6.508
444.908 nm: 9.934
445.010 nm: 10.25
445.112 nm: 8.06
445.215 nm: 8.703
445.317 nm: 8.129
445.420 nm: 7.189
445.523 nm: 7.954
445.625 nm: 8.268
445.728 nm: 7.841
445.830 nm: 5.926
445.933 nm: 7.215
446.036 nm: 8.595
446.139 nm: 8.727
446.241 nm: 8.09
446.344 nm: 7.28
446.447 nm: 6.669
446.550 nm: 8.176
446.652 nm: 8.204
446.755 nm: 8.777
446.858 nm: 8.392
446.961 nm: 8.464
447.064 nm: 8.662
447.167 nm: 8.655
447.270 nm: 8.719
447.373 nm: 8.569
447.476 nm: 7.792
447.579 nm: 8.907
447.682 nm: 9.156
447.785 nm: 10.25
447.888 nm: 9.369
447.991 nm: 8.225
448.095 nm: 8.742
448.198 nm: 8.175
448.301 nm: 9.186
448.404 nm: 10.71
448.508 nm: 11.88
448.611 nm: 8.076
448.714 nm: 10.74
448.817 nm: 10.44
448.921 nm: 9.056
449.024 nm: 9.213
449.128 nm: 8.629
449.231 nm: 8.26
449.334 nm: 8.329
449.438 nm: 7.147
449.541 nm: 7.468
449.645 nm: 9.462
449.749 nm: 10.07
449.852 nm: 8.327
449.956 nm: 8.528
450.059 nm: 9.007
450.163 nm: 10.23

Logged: 0.55 nm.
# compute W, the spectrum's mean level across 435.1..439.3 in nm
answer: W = 7.98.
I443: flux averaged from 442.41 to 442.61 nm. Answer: 7.5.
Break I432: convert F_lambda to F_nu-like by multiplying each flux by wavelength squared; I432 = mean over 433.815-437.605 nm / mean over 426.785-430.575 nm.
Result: 1.3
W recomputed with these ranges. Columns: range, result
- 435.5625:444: 7.8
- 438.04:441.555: 7.13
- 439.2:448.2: 7.97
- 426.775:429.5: 6.81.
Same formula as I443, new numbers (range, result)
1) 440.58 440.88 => 6.63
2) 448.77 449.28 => 9.1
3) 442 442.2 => 7.89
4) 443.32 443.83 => 8.24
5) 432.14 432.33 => 7.15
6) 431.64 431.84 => 8.59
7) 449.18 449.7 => 8.14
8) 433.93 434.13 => 6.75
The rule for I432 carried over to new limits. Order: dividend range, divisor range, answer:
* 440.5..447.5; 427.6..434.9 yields 1.23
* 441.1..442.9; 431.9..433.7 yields 1.06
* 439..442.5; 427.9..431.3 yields 1.24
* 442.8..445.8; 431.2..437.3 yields 1.10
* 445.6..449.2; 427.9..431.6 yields 1.50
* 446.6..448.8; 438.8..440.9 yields 1.34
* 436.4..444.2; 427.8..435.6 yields 1.15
